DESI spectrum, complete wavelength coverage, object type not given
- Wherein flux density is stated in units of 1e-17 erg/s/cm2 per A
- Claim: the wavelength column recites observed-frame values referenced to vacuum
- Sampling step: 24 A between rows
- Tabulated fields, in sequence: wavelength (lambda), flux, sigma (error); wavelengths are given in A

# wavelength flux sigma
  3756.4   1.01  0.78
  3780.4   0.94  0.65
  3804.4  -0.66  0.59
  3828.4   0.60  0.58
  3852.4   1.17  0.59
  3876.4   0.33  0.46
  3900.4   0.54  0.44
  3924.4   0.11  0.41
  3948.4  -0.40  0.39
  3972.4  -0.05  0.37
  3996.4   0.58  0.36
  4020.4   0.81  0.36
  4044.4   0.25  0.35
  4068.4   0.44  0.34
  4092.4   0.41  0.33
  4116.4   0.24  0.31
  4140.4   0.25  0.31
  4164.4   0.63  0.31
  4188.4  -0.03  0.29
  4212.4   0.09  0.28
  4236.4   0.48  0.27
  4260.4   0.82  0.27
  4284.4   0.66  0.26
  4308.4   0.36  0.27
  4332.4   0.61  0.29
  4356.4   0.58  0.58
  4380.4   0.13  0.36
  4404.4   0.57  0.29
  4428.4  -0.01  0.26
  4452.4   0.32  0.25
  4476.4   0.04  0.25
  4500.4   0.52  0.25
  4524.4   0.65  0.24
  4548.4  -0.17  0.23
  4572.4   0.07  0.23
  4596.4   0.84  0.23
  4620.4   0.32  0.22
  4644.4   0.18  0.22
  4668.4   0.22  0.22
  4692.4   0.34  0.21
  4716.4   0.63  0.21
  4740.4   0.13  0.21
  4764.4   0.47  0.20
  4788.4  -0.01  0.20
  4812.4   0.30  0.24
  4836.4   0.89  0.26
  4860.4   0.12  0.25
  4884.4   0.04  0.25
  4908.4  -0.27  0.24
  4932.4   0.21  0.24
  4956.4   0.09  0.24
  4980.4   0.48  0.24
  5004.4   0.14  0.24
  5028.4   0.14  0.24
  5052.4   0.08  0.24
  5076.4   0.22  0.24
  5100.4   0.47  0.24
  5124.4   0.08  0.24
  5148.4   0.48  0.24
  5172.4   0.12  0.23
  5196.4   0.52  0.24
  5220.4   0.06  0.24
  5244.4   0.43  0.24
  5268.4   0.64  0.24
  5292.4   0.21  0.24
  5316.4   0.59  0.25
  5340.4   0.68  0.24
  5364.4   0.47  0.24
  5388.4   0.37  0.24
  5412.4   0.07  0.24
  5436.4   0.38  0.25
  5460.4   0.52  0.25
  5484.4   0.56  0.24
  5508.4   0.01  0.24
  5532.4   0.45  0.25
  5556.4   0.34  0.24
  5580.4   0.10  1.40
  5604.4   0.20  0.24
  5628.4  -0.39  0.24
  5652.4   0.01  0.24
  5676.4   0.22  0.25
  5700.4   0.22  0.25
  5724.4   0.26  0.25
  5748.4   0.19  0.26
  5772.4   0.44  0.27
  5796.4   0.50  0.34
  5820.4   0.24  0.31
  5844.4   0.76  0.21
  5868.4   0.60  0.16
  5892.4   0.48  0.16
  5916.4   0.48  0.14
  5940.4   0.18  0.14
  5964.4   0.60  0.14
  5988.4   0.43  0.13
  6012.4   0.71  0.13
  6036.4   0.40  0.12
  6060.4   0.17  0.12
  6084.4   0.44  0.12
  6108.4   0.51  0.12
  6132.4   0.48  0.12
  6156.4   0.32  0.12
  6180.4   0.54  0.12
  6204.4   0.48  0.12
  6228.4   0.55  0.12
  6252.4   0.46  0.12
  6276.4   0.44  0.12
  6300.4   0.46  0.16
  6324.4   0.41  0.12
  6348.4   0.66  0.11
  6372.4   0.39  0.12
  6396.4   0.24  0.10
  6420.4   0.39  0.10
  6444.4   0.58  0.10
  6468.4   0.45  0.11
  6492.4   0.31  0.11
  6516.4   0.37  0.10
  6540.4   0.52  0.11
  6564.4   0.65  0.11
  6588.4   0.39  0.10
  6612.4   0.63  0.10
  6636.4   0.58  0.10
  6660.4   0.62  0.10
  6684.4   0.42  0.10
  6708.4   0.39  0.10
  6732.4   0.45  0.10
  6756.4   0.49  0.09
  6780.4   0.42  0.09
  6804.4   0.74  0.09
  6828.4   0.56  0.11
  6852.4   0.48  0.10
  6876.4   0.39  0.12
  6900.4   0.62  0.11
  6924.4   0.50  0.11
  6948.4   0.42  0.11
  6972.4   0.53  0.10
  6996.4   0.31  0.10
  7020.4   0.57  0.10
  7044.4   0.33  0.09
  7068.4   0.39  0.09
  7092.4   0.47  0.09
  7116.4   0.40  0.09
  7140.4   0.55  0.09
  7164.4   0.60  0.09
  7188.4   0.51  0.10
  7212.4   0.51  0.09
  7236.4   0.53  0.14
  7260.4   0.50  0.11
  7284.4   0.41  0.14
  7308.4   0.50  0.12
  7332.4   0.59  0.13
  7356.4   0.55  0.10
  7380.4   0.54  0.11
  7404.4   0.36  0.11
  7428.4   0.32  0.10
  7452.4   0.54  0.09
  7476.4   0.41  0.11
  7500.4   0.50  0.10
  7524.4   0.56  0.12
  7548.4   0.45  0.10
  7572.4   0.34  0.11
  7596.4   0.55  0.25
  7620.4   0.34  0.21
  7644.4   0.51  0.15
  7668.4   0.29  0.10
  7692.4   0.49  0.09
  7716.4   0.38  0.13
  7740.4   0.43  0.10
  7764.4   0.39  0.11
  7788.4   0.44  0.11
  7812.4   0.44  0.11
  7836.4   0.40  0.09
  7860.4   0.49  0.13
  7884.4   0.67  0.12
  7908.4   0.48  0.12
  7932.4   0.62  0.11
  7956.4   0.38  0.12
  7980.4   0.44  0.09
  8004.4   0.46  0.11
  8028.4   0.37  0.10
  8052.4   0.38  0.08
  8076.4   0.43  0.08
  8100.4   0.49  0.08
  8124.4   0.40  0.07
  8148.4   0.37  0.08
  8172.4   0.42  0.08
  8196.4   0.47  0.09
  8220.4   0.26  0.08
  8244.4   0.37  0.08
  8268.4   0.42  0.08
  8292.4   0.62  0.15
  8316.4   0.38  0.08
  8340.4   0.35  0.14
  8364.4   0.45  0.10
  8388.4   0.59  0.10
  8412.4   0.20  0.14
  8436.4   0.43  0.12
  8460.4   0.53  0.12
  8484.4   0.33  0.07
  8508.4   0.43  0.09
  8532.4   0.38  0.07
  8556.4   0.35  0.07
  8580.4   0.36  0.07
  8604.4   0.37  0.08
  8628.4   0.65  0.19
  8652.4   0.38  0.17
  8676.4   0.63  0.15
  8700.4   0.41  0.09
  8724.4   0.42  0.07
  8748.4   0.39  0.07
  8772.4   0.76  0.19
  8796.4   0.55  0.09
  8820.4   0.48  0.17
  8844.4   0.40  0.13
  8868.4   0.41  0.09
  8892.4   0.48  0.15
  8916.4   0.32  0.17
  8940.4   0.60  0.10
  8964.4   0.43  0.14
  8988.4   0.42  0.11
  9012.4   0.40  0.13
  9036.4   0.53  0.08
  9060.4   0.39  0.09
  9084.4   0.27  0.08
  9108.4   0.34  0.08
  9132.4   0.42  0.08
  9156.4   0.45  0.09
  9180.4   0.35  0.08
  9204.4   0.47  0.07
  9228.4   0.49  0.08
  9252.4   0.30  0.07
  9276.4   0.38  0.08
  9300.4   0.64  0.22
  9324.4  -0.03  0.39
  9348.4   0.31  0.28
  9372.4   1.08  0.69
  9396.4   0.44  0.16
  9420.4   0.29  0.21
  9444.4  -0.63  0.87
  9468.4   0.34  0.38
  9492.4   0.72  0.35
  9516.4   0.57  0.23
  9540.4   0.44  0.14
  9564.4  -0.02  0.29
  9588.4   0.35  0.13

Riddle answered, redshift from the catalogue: 0.471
